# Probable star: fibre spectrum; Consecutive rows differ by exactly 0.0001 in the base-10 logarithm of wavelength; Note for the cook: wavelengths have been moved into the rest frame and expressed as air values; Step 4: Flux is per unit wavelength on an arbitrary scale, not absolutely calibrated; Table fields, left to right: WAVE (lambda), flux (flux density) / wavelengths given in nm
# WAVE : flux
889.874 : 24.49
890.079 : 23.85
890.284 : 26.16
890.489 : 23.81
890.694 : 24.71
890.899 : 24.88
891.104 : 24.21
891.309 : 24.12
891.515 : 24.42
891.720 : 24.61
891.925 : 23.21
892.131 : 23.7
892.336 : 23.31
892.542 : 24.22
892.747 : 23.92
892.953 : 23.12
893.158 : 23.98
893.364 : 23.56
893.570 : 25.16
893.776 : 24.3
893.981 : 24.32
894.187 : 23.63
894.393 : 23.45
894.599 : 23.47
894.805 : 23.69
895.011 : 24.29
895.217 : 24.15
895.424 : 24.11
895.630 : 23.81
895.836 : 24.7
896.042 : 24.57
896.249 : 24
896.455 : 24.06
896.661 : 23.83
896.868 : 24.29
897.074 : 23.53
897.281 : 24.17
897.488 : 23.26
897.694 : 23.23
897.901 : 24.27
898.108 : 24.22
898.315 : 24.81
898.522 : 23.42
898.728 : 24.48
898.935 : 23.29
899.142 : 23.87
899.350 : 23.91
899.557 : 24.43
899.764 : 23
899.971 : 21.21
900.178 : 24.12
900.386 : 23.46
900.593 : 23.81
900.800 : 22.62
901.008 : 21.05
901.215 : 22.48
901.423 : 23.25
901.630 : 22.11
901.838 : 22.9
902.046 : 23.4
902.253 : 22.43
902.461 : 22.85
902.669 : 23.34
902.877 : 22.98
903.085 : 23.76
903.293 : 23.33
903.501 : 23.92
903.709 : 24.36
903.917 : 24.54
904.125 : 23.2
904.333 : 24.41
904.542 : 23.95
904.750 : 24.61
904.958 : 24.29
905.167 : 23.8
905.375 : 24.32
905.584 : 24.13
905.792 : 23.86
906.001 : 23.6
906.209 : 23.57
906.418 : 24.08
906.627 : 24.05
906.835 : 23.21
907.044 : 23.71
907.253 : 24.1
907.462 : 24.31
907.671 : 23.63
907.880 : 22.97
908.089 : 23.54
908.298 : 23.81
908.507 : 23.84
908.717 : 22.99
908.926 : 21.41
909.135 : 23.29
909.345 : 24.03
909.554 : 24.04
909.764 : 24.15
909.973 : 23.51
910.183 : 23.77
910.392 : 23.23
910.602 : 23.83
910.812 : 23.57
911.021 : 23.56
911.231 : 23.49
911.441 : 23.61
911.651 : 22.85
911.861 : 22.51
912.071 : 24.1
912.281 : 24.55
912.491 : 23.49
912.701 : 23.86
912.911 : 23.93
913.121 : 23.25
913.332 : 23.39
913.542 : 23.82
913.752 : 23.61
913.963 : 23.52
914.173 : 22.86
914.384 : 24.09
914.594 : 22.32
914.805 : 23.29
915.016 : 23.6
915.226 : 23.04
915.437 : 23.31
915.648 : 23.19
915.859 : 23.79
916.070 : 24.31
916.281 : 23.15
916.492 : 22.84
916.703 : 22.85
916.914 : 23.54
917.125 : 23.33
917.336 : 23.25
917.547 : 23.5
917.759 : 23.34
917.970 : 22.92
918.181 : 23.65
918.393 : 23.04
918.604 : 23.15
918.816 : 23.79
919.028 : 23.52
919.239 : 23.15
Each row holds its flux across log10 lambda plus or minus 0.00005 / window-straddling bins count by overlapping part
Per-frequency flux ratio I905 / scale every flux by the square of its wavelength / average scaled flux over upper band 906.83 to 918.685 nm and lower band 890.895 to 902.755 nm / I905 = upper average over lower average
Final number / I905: 1.03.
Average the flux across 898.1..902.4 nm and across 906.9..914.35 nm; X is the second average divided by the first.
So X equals 1.0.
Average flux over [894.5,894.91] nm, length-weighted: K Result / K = 23.6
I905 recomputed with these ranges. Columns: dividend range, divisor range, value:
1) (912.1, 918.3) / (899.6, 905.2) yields 1.03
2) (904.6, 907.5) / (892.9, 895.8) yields 1.03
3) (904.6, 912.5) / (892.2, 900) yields 1.02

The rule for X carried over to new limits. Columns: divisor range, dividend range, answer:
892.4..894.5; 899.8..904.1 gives 0.96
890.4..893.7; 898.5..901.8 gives 0.96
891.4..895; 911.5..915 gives 0.98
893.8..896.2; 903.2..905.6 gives 1.00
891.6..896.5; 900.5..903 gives 0.95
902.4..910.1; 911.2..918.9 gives 0.99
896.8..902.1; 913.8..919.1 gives 1.00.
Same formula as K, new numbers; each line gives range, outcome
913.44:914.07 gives 23.7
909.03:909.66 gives 23.8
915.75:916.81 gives 23.4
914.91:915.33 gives 23.3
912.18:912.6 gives 24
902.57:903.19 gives 23.4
